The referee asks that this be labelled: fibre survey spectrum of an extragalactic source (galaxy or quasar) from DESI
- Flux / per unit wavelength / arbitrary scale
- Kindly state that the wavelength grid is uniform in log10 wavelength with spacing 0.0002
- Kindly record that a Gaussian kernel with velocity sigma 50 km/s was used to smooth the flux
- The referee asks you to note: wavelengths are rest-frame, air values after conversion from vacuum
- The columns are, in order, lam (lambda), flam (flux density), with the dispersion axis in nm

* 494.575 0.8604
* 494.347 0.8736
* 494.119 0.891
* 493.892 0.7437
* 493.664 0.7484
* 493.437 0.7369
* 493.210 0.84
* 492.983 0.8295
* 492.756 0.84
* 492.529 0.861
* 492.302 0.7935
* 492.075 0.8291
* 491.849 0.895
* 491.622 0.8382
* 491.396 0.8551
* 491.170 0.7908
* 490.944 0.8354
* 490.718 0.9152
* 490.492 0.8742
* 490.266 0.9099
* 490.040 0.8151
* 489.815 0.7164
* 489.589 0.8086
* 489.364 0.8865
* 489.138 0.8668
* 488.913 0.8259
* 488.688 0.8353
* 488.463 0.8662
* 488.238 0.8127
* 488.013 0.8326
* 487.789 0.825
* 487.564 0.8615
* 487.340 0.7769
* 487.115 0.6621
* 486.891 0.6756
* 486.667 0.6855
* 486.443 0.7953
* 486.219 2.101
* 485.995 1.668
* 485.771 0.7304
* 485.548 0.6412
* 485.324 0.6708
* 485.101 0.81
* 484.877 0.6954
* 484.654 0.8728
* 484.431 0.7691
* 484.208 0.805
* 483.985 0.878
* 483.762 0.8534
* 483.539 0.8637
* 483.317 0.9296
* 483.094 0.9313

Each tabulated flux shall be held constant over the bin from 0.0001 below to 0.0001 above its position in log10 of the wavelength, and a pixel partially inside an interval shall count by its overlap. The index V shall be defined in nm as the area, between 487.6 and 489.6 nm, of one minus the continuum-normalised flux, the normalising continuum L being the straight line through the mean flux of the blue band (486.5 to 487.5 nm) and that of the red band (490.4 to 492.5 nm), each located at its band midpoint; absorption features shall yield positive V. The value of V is -0.21 nm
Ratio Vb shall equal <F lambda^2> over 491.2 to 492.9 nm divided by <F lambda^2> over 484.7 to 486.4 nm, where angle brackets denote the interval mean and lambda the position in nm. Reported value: 0.84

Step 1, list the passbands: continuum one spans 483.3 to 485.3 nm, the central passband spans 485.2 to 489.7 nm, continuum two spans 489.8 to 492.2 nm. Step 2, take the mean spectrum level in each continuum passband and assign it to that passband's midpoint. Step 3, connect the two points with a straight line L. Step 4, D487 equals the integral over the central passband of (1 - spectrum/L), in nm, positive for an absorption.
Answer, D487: -0.32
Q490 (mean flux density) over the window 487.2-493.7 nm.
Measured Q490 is 0.832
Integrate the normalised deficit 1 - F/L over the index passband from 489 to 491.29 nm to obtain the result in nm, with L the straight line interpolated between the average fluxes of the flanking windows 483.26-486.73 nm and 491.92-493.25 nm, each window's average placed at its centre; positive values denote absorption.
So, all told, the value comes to 0.06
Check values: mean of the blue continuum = 0.927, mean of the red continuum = 0.834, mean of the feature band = 0.842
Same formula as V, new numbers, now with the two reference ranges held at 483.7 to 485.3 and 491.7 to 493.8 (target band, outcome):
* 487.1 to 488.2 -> 0.01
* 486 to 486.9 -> -0.42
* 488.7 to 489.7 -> -0.04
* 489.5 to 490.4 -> 0.00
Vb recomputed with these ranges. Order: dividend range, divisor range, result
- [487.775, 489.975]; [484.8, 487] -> 0.88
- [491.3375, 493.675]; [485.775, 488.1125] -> 0.87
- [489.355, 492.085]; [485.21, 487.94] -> 0.93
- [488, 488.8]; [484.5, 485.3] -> 1.09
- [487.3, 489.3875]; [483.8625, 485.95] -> 1.07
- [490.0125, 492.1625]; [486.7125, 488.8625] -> 1.10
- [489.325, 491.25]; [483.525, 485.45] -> 1.08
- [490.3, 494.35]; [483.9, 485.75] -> 1.12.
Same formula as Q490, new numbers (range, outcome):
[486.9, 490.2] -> 0.811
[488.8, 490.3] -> 0.829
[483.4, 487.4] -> 0.888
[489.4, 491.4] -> 0.837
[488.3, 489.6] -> 0.85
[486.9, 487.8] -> 0.764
